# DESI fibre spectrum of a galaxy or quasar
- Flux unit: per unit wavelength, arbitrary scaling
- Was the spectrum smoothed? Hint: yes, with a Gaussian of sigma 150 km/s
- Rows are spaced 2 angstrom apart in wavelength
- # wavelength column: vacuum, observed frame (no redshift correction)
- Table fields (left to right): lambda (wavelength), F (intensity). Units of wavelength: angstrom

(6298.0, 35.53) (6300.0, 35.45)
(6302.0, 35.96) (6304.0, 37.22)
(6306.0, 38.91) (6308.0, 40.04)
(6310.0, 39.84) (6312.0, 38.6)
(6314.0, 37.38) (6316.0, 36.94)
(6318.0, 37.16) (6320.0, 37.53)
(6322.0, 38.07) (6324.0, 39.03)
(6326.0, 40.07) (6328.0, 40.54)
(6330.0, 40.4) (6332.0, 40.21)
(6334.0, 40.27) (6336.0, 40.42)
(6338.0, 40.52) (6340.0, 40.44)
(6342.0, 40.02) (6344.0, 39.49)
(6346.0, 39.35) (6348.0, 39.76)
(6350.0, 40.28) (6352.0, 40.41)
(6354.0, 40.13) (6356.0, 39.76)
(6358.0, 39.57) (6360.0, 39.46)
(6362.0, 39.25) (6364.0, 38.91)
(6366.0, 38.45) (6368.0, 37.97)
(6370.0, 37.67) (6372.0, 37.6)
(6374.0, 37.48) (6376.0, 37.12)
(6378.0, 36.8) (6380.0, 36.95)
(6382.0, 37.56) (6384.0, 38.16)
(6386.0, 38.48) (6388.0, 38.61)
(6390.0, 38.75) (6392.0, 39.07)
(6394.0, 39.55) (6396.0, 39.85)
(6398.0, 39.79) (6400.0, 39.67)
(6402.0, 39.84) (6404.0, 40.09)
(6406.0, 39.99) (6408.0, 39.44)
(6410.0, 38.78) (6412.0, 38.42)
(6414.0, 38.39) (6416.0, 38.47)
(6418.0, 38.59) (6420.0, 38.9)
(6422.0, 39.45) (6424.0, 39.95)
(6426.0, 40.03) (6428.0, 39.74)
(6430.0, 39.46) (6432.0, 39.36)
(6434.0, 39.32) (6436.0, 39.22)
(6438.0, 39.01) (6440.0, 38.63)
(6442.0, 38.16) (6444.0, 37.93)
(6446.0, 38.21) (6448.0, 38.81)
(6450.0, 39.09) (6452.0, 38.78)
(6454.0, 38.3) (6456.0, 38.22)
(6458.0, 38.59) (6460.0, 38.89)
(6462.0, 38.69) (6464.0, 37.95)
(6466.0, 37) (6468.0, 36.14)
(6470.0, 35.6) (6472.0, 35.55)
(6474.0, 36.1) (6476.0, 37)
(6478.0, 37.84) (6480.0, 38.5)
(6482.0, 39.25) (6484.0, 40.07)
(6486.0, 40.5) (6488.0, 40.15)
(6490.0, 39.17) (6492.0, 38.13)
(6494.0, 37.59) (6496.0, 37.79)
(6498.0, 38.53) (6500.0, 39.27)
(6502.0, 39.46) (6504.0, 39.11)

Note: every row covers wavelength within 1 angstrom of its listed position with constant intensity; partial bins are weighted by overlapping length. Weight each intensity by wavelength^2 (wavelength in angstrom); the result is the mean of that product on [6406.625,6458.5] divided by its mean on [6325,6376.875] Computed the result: 1.0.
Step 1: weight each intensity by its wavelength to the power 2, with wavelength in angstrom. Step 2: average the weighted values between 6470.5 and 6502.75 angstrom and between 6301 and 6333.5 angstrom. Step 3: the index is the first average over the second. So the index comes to 1.05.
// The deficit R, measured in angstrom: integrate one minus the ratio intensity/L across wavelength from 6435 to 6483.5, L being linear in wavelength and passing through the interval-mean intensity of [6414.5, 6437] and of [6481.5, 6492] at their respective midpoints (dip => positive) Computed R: 1.86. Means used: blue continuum 39.3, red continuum 39.7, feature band 38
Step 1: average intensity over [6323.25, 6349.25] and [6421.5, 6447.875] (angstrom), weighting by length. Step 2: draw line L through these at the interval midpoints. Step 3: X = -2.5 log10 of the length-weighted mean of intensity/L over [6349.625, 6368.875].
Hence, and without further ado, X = 0.012 mag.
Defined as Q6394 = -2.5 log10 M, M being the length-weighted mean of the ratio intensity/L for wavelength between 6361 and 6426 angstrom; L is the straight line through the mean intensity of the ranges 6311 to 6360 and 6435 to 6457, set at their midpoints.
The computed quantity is 0.01 mag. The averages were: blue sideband 39.4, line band 38.7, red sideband 38.6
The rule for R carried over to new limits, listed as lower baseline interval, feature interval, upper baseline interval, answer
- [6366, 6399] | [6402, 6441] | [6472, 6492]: -0.9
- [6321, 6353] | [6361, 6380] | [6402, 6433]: 0.9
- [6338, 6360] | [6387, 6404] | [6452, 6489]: -0.1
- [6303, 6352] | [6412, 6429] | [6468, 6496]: -0.3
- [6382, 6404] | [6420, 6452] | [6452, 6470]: -0.6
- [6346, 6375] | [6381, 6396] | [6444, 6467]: 0.1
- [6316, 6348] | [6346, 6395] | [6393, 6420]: 0.9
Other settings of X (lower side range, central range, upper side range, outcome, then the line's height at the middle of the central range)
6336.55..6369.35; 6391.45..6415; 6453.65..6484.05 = -0.02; 38.8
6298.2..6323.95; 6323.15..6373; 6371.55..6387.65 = -0.06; 37.6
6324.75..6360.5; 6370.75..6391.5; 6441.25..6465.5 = 0.05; 39.5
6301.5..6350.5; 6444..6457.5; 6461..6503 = -0.01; 38.3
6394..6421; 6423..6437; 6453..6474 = -0.03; 38.5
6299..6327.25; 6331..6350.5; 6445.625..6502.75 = -0.06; 38.1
